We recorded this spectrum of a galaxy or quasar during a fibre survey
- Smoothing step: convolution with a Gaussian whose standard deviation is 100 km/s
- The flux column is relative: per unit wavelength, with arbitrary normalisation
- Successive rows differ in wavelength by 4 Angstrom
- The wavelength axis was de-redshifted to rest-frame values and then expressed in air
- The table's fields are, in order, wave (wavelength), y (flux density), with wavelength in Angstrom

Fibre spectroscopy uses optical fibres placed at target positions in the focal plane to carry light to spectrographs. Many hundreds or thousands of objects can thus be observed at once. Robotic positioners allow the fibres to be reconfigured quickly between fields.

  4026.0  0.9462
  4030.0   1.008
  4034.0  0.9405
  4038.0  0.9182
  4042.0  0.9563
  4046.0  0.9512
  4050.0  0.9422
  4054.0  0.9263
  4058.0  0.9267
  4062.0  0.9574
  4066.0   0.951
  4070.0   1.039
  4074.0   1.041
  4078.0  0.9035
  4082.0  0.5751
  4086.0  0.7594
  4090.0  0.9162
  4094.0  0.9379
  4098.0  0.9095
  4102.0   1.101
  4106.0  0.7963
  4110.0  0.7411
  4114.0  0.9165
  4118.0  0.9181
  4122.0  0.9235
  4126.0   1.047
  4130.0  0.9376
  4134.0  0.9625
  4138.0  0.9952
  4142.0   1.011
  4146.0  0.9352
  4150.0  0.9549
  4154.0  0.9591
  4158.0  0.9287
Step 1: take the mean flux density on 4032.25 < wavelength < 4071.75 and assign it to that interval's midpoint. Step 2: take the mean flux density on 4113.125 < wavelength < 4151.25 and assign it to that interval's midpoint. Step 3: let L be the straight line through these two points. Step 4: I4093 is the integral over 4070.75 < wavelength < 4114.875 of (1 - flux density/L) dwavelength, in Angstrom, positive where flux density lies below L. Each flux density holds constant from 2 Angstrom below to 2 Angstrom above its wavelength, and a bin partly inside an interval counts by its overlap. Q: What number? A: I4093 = 3.7 Angstrom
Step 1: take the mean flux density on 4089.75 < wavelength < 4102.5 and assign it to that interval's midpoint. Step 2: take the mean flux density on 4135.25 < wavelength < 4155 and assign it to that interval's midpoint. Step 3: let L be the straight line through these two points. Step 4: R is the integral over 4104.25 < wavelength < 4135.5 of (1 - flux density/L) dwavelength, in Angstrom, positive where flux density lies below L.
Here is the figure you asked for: 1.9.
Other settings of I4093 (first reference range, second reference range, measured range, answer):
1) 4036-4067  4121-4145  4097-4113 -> 1.31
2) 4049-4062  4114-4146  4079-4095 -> 2.58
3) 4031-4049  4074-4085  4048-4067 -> -1.34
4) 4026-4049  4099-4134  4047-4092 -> 1.79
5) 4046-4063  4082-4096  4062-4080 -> -1.92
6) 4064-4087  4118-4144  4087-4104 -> -0.69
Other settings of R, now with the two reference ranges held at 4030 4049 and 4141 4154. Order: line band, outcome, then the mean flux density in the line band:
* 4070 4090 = 2.1 Angstrom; 0.851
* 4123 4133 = -0.2 Angstrom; 0.982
